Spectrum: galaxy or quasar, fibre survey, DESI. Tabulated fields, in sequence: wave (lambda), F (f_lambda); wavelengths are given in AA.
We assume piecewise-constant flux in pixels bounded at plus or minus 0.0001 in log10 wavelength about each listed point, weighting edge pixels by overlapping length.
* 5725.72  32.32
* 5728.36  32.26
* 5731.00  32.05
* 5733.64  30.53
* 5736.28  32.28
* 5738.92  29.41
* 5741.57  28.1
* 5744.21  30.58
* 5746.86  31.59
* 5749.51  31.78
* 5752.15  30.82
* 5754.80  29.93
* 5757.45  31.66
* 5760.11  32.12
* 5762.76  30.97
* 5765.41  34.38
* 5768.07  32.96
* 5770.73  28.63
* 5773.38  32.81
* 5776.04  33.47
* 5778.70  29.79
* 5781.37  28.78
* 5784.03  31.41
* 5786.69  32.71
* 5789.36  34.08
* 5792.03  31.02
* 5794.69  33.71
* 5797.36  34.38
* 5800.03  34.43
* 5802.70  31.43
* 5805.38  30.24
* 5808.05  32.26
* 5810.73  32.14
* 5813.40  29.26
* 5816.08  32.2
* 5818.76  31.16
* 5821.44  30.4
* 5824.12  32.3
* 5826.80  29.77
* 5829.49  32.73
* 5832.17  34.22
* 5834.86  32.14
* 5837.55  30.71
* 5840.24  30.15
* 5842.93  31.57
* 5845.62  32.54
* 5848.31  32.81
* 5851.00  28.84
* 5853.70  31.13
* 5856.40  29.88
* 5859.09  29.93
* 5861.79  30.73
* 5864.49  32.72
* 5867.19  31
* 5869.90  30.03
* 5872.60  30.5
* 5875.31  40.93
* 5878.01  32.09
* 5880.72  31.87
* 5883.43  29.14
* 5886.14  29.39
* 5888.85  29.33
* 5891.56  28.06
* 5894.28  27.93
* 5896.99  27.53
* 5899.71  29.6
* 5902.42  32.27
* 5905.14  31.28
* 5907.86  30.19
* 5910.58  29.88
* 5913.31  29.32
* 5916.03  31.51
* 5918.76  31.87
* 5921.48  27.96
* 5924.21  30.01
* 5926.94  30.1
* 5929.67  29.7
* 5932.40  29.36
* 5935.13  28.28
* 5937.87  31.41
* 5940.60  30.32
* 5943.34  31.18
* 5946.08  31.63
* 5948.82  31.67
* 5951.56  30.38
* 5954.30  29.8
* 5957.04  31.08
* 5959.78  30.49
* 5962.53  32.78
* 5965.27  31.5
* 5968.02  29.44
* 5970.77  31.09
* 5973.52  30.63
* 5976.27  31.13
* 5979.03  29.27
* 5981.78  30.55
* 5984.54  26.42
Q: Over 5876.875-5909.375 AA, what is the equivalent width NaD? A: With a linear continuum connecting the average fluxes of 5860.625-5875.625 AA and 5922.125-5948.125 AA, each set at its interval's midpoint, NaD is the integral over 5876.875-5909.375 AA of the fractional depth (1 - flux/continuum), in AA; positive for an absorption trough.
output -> 1.56 AA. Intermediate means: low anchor 32.1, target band 29.9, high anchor 30.2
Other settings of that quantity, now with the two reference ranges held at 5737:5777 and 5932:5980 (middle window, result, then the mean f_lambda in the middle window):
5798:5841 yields -0.8 AA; 31.7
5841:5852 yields -0.2 AA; 31.5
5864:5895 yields -0.2 AA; 31.1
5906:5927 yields 0.4 AA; 30.1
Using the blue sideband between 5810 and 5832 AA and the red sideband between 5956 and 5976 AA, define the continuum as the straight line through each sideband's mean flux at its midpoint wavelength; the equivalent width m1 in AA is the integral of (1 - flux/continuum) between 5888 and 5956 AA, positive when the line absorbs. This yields 2.4 AA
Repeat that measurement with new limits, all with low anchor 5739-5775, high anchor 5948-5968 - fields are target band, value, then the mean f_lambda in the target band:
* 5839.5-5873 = 0.2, 30.9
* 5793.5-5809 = -0.8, 32.7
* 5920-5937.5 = 0.9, 29.4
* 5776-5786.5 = 0.1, 30.7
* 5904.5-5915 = 0.3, 30.1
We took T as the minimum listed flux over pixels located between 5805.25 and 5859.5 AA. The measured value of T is 28.84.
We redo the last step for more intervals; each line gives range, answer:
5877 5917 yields 27.53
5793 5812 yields 30.24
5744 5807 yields 28.63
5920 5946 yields 27.96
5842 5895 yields 27.93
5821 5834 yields 29.77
